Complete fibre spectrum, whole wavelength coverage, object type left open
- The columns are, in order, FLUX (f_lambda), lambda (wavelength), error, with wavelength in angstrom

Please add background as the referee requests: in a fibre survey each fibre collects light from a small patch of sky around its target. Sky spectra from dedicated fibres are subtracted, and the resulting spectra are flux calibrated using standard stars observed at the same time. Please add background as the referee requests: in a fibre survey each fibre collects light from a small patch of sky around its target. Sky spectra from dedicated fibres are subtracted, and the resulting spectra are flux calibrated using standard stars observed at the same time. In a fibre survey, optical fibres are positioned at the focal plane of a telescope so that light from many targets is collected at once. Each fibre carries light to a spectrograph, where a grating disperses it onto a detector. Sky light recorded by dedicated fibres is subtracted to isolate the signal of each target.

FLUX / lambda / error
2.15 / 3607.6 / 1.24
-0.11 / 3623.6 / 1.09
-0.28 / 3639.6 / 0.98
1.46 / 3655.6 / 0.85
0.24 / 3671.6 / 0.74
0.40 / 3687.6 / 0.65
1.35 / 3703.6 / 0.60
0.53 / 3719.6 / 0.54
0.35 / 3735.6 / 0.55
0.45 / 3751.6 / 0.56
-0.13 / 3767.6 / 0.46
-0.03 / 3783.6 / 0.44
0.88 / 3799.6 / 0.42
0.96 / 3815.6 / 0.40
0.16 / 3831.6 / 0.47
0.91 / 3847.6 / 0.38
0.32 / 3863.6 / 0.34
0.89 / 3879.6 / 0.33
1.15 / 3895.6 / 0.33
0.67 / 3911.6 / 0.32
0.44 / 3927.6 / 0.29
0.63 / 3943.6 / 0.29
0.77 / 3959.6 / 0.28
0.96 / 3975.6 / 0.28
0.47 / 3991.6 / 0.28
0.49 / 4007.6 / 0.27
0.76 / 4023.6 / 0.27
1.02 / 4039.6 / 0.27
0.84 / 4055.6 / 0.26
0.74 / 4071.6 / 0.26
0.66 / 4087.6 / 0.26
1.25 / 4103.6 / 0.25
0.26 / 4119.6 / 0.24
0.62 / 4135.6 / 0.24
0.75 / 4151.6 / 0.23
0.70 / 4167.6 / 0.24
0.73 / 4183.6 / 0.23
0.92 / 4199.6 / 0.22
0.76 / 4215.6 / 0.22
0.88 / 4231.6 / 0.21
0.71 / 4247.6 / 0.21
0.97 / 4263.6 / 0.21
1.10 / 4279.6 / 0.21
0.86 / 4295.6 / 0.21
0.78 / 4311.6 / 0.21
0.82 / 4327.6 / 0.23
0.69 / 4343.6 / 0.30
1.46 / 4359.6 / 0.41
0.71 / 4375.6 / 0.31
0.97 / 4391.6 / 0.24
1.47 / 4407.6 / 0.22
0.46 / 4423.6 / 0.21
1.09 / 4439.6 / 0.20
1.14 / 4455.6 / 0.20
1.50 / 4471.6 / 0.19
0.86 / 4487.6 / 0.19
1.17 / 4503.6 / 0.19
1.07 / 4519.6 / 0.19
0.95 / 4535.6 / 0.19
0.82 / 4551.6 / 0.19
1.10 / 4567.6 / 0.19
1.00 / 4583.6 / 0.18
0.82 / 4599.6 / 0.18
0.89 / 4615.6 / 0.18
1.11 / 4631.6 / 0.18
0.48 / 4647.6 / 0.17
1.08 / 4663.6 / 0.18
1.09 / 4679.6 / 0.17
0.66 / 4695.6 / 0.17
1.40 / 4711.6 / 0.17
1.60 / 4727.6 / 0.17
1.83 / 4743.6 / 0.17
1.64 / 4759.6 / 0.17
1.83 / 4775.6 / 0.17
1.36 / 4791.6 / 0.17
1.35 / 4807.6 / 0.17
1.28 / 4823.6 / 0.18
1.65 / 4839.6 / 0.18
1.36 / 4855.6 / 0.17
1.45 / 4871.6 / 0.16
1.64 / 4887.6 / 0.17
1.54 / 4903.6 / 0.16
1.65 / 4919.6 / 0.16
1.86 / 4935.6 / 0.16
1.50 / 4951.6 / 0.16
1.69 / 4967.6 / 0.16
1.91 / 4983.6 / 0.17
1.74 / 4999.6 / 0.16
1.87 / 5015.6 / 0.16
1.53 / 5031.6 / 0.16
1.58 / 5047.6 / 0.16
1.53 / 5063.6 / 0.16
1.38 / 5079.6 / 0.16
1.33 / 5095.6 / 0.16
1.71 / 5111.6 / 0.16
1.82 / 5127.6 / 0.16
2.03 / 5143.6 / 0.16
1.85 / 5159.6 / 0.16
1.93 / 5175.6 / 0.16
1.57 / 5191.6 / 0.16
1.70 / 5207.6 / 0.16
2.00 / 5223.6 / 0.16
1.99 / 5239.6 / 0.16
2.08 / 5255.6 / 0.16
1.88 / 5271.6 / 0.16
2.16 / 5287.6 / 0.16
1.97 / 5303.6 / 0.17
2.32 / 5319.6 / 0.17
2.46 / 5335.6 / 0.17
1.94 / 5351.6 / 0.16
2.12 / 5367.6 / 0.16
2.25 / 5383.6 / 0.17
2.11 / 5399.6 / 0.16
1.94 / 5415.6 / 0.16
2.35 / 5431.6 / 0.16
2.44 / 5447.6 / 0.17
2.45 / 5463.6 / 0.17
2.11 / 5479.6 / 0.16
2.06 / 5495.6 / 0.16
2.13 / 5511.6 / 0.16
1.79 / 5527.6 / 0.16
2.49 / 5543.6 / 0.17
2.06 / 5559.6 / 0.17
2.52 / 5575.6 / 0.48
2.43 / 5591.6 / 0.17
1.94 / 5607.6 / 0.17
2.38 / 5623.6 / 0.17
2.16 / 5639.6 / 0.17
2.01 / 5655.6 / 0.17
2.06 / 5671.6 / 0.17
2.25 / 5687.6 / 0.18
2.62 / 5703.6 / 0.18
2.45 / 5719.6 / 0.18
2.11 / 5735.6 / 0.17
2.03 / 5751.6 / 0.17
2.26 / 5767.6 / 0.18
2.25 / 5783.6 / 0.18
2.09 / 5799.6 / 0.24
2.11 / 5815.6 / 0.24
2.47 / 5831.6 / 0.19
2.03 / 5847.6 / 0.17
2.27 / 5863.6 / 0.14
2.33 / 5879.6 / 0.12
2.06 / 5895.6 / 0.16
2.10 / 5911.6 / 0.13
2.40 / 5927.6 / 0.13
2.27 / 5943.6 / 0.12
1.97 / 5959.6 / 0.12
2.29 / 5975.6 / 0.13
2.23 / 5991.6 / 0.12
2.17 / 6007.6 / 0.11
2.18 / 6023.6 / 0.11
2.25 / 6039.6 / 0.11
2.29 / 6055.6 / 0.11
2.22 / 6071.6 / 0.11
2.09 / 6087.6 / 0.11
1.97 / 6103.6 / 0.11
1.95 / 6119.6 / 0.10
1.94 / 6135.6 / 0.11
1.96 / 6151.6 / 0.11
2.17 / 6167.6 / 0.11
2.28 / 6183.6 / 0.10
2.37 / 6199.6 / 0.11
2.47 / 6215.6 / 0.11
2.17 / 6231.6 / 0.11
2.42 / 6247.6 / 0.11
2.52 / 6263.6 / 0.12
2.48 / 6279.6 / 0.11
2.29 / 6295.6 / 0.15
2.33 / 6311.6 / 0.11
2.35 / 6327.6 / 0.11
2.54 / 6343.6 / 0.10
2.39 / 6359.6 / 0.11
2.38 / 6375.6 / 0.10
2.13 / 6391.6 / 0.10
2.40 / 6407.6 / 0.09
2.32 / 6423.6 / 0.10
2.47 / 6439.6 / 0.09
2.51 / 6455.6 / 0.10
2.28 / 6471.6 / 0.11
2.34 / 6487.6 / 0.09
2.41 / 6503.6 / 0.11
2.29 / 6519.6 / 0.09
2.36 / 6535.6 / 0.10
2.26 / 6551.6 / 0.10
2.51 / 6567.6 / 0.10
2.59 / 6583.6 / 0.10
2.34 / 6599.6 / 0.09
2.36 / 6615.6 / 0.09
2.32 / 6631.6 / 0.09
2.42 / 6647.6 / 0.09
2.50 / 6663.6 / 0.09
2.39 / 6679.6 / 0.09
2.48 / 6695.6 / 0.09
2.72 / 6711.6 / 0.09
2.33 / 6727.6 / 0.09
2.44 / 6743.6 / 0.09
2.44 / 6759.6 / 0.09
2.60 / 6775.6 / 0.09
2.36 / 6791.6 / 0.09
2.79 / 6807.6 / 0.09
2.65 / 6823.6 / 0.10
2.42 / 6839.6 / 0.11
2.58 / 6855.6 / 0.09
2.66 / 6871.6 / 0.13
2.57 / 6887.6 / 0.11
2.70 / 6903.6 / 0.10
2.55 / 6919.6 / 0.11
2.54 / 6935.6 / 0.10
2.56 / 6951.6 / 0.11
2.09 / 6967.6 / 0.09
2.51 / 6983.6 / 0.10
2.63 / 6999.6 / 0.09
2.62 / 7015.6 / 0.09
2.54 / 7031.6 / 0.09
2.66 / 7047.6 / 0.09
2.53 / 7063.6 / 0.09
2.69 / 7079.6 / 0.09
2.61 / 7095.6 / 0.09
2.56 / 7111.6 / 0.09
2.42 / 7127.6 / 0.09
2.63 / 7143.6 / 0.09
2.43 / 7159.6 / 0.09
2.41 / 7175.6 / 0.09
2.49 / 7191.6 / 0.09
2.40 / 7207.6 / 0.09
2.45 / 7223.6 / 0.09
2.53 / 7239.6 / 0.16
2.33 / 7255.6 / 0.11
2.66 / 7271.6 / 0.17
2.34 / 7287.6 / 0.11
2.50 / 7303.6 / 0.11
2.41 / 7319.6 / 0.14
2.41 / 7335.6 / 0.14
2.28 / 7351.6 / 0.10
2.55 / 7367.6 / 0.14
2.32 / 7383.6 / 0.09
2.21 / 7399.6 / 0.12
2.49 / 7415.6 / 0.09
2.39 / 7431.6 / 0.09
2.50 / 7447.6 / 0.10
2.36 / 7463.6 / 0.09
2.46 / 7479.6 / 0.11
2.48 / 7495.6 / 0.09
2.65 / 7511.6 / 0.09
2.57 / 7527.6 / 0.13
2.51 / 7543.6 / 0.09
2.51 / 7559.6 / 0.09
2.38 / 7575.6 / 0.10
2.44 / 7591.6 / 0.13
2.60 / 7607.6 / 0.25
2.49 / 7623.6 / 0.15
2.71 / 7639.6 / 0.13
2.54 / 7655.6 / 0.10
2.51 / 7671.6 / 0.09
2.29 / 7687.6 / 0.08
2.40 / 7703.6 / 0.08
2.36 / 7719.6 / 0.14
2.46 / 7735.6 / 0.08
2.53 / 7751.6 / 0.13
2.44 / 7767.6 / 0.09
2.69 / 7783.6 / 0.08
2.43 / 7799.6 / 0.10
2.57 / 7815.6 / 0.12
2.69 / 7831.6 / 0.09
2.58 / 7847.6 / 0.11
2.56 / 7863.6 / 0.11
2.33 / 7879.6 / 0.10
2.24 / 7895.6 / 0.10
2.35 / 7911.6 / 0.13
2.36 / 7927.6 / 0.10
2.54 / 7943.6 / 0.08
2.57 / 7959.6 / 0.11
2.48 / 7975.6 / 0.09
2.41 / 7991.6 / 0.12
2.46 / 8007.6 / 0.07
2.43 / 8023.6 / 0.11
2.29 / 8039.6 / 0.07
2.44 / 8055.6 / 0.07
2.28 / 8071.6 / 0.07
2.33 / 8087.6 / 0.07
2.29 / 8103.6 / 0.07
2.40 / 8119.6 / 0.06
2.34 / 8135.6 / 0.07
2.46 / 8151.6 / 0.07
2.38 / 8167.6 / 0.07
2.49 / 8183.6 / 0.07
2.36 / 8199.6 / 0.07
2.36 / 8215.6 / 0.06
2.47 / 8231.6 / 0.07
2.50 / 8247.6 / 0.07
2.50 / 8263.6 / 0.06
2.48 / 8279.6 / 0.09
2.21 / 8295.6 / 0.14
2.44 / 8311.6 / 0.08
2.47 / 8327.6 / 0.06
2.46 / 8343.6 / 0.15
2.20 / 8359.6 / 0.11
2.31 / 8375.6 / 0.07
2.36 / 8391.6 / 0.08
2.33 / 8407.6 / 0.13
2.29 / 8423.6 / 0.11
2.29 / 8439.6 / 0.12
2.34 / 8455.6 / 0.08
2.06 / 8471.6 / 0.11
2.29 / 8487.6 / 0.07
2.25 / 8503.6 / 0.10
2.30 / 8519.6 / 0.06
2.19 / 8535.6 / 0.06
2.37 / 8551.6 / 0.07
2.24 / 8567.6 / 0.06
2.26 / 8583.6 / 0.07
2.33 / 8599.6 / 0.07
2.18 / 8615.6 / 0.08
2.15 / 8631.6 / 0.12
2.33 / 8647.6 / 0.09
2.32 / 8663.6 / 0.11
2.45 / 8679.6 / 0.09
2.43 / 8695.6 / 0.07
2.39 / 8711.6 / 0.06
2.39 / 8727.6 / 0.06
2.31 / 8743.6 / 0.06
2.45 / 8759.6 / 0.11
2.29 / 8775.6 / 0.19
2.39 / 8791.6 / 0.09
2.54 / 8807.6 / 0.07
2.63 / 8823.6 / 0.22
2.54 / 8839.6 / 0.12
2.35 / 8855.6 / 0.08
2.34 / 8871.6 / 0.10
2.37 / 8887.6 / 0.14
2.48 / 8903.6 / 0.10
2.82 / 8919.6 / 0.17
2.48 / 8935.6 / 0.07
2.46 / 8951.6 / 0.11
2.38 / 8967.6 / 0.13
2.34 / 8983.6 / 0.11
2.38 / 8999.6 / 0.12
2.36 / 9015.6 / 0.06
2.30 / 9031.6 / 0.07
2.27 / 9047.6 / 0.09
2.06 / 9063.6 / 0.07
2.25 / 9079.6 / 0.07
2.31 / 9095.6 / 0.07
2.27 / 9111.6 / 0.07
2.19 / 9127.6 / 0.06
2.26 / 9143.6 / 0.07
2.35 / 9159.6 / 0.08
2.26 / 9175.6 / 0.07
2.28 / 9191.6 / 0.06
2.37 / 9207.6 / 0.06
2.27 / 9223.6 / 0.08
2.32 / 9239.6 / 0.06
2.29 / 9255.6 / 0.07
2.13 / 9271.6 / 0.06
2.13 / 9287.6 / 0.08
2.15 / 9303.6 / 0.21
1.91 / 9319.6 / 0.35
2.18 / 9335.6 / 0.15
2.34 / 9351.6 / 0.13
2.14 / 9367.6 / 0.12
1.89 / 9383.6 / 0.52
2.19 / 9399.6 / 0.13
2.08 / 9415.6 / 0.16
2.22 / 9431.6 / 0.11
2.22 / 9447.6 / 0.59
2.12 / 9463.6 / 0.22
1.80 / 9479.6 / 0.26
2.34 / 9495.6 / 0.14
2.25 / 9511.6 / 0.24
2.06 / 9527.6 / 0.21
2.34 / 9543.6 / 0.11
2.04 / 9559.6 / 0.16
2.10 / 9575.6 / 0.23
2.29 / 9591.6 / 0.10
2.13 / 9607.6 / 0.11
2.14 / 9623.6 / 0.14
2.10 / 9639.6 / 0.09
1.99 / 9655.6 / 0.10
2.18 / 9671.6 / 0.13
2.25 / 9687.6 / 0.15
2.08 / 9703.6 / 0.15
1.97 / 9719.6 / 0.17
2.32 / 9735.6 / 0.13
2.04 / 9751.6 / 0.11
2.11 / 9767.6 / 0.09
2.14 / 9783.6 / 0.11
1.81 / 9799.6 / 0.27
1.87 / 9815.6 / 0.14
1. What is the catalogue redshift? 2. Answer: 0.182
